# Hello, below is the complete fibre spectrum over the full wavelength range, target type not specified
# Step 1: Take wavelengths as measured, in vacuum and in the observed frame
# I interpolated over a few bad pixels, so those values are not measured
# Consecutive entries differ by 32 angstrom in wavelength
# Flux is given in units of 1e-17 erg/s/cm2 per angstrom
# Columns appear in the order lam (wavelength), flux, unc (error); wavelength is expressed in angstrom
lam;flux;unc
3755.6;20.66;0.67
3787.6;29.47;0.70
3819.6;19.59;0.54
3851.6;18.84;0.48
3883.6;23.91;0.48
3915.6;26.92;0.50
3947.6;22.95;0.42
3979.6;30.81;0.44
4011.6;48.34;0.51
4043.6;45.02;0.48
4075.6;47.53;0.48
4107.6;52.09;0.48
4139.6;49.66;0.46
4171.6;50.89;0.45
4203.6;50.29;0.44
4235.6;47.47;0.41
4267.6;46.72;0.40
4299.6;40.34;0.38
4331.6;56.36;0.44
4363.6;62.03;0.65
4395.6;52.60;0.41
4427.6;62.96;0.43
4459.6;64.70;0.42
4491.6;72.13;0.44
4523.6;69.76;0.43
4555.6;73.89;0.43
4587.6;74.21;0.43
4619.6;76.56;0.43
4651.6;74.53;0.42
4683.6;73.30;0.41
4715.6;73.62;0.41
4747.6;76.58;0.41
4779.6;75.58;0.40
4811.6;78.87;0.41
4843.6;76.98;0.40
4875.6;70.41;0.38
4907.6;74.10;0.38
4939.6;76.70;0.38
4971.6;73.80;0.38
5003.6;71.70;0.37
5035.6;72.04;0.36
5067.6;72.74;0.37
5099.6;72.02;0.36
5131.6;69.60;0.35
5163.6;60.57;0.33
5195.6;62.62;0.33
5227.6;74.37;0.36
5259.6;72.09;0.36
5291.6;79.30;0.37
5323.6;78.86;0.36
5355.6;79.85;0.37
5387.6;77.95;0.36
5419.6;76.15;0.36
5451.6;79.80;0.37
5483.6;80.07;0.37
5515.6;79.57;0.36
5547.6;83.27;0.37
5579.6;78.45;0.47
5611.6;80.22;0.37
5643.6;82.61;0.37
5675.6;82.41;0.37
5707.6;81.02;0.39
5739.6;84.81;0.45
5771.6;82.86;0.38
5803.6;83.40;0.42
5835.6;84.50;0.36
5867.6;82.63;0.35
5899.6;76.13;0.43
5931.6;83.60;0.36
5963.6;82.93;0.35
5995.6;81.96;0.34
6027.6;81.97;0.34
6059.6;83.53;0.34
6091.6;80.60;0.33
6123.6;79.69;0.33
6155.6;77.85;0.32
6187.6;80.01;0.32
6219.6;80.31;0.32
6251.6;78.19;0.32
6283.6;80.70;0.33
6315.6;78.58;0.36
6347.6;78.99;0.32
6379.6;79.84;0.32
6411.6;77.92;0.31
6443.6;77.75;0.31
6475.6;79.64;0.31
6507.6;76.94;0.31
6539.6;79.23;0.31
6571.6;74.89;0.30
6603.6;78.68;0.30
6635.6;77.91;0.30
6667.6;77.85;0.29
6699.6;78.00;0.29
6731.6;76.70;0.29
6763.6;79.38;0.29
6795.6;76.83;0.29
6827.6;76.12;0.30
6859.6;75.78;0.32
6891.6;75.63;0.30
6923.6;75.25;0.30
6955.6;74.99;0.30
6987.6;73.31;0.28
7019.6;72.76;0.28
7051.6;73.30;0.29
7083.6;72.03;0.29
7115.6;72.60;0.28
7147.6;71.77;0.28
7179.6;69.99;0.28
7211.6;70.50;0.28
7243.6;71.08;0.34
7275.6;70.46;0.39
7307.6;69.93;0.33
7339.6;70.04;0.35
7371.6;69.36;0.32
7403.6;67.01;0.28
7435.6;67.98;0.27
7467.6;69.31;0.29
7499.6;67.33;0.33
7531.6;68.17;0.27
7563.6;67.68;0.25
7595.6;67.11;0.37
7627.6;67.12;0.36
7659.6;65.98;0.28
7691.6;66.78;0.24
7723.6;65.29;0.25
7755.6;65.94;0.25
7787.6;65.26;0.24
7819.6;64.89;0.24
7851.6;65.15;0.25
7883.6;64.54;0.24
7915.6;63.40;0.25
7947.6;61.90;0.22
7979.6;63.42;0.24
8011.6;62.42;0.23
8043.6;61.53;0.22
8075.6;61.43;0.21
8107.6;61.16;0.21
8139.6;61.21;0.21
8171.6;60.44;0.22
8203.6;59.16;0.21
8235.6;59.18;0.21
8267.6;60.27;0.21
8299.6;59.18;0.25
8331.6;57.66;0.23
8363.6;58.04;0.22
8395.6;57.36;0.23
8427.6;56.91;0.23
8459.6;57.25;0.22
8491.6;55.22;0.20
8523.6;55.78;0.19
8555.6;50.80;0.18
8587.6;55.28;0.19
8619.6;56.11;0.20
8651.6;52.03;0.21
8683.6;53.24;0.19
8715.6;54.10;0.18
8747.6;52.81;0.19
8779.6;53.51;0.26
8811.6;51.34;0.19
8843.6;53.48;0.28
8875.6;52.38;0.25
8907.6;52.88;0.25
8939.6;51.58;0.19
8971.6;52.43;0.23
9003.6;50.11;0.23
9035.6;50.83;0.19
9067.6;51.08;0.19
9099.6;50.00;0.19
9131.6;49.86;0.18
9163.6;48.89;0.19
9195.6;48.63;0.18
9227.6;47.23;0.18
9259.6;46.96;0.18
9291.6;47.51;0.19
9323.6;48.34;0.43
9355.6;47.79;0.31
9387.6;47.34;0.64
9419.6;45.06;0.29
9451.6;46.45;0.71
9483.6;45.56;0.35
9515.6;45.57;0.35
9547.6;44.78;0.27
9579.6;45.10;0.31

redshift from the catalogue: 0.00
